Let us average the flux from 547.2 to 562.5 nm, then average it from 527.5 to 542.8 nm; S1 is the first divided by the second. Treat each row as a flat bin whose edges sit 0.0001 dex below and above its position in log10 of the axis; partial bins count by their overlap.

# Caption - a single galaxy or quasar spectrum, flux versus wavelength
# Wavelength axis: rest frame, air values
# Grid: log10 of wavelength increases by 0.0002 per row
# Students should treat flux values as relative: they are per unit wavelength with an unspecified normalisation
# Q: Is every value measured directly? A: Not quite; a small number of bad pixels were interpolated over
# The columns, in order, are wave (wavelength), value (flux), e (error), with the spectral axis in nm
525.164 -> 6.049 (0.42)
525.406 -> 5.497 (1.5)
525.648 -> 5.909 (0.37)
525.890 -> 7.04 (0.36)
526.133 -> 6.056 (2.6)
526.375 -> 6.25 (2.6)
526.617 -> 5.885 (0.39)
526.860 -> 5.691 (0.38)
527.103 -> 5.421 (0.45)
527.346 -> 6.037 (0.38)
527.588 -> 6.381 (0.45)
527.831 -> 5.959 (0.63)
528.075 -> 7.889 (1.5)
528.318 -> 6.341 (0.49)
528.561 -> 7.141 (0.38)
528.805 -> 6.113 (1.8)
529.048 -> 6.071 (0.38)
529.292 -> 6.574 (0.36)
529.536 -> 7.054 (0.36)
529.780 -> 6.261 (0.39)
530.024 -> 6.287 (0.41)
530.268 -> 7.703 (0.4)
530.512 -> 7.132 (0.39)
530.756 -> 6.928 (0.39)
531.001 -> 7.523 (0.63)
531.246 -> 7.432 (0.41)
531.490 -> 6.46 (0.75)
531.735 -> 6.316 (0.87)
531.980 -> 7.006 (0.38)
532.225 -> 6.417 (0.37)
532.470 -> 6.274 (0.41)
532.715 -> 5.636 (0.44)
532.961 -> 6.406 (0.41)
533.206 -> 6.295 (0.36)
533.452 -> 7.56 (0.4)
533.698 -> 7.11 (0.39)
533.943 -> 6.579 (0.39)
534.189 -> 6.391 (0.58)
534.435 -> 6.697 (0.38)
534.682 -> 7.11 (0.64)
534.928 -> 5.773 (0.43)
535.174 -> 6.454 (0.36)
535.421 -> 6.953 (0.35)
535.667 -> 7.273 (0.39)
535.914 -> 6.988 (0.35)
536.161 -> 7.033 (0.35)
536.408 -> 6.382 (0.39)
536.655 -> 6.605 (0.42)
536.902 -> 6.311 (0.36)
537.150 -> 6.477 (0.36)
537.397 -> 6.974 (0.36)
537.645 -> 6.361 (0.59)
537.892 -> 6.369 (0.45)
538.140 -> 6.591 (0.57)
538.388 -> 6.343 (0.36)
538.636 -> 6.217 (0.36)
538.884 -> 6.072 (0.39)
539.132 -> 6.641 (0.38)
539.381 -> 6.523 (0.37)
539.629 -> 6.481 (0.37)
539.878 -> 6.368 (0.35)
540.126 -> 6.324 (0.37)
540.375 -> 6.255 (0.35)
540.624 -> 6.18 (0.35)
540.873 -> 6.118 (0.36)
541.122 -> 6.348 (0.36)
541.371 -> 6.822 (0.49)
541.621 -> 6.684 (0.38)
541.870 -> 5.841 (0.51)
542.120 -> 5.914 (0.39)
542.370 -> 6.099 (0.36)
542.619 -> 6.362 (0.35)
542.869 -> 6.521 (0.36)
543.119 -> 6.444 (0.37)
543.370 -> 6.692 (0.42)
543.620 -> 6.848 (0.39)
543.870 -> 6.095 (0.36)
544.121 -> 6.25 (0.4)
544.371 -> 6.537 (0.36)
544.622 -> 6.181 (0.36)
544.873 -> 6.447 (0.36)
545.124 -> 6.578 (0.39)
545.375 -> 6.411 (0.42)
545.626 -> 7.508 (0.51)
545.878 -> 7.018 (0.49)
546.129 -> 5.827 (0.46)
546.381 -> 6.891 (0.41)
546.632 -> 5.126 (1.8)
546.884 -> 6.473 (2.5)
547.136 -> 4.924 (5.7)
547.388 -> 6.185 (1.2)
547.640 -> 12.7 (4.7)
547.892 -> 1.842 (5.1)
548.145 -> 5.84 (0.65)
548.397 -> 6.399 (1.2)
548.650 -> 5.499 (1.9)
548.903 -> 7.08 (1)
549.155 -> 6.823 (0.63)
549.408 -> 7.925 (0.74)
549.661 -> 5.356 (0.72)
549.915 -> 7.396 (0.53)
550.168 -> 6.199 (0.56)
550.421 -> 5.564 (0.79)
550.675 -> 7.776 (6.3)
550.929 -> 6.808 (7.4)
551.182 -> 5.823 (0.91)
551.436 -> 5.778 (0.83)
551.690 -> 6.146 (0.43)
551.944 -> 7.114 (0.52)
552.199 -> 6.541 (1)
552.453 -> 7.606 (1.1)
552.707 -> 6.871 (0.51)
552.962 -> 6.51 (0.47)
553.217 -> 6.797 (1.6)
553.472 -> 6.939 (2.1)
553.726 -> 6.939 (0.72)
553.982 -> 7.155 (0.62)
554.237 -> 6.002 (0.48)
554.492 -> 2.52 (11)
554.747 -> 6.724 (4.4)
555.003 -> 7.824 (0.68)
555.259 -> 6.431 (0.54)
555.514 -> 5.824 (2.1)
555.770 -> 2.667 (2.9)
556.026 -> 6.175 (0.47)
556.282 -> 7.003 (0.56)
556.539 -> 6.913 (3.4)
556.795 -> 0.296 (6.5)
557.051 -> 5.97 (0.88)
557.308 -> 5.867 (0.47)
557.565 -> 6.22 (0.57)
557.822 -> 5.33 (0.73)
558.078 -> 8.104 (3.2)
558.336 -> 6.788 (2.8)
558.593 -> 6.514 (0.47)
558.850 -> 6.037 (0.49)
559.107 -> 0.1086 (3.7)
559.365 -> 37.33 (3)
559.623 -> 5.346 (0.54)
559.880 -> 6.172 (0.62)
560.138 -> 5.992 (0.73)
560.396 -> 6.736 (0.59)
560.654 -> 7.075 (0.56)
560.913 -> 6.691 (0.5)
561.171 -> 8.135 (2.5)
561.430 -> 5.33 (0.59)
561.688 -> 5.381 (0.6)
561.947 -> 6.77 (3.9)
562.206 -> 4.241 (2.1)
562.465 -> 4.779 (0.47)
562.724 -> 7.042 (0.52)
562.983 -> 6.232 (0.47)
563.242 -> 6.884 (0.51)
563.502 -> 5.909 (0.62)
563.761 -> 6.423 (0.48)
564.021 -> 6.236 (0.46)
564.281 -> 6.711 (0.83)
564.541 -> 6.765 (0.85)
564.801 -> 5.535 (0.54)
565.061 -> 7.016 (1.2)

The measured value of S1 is 1.01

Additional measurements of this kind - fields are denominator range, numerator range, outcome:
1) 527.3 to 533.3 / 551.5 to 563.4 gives 1.01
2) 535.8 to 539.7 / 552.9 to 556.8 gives 0.91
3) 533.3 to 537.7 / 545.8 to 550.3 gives 0.95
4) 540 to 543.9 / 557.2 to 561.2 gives 1.26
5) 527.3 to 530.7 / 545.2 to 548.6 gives 0.96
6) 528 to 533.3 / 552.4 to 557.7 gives 0.89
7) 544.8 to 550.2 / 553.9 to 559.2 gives 0.86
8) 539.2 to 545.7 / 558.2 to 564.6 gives 1.13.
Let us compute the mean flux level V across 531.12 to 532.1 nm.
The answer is 6.81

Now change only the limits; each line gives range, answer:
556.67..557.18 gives 3.15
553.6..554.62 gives 5.65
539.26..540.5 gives 6.39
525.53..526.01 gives 6.48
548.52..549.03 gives 6.29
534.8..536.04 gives 6.69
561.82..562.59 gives 5.26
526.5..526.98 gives 5.78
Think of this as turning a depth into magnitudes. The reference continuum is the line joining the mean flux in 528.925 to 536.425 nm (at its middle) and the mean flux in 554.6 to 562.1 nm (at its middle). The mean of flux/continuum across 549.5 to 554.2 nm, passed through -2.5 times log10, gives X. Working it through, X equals 0.04 mag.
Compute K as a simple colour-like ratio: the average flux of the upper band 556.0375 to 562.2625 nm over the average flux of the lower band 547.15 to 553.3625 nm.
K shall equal 1.08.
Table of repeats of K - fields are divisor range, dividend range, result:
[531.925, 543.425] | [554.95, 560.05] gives 1.10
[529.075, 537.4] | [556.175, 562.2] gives 1.07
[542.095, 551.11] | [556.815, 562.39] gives 1.12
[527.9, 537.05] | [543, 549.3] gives 0.96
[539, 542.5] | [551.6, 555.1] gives 1.03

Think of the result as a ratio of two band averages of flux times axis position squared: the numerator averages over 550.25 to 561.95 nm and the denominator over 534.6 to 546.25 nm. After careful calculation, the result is 1.10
